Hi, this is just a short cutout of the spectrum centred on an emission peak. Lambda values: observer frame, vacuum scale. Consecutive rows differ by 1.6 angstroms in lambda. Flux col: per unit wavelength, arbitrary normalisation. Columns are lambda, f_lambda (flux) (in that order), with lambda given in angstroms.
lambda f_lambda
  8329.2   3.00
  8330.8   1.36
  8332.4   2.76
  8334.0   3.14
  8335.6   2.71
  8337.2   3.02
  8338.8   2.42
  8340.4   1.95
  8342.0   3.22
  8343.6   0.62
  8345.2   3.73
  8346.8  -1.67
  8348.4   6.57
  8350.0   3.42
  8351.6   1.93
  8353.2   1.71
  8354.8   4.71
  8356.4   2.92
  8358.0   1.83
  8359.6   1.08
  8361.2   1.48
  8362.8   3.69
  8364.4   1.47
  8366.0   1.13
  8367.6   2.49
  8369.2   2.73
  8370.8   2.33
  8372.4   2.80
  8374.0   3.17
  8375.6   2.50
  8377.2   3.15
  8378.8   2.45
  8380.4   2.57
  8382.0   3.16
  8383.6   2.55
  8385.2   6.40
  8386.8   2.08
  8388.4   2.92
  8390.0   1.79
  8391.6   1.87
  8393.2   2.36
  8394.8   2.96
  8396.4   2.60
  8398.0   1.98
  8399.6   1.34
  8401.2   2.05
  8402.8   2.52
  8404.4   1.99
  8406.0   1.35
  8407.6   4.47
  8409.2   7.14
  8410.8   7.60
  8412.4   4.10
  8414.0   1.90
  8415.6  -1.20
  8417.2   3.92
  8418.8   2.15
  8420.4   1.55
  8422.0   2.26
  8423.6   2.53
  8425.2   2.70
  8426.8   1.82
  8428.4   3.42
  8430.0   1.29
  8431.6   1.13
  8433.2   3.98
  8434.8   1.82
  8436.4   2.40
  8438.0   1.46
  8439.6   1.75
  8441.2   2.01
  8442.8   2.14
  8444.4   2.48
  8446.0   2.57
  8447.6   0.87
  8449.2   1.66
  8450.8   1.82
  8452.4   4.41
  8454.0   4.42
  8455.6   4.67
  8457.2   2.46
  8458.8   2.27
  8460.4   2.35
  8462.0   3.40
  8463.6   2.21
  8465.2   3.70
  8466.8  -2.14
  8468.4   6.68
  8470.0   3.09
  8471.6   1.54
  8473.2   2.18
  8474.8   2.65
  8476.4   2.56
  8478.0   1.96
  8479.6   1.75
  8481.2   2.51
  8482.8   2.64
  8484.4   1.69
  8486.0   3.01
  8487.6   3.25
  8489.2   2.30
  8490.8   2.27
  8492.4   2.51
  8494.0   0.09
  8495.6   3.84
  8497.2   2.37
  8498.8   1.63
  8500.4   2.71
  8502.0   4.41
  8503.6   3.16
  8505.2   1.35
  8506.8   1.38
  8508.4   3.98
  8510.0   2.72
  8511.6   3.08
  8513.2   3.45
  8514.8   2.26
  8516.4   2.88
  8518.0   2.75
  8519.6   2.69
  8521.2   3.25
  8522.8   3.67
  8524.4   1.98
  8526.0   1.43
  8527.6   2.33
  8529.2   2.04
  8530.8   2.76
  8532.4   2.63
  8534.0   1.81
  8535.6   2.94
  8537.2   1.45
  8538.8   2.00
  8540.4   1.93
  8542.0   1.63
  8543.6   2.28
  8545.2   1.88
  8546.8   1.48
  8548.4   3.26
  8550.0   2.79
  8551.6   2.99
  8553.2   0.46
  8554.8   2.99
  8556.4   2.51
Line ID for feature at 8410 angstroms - H-gamma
